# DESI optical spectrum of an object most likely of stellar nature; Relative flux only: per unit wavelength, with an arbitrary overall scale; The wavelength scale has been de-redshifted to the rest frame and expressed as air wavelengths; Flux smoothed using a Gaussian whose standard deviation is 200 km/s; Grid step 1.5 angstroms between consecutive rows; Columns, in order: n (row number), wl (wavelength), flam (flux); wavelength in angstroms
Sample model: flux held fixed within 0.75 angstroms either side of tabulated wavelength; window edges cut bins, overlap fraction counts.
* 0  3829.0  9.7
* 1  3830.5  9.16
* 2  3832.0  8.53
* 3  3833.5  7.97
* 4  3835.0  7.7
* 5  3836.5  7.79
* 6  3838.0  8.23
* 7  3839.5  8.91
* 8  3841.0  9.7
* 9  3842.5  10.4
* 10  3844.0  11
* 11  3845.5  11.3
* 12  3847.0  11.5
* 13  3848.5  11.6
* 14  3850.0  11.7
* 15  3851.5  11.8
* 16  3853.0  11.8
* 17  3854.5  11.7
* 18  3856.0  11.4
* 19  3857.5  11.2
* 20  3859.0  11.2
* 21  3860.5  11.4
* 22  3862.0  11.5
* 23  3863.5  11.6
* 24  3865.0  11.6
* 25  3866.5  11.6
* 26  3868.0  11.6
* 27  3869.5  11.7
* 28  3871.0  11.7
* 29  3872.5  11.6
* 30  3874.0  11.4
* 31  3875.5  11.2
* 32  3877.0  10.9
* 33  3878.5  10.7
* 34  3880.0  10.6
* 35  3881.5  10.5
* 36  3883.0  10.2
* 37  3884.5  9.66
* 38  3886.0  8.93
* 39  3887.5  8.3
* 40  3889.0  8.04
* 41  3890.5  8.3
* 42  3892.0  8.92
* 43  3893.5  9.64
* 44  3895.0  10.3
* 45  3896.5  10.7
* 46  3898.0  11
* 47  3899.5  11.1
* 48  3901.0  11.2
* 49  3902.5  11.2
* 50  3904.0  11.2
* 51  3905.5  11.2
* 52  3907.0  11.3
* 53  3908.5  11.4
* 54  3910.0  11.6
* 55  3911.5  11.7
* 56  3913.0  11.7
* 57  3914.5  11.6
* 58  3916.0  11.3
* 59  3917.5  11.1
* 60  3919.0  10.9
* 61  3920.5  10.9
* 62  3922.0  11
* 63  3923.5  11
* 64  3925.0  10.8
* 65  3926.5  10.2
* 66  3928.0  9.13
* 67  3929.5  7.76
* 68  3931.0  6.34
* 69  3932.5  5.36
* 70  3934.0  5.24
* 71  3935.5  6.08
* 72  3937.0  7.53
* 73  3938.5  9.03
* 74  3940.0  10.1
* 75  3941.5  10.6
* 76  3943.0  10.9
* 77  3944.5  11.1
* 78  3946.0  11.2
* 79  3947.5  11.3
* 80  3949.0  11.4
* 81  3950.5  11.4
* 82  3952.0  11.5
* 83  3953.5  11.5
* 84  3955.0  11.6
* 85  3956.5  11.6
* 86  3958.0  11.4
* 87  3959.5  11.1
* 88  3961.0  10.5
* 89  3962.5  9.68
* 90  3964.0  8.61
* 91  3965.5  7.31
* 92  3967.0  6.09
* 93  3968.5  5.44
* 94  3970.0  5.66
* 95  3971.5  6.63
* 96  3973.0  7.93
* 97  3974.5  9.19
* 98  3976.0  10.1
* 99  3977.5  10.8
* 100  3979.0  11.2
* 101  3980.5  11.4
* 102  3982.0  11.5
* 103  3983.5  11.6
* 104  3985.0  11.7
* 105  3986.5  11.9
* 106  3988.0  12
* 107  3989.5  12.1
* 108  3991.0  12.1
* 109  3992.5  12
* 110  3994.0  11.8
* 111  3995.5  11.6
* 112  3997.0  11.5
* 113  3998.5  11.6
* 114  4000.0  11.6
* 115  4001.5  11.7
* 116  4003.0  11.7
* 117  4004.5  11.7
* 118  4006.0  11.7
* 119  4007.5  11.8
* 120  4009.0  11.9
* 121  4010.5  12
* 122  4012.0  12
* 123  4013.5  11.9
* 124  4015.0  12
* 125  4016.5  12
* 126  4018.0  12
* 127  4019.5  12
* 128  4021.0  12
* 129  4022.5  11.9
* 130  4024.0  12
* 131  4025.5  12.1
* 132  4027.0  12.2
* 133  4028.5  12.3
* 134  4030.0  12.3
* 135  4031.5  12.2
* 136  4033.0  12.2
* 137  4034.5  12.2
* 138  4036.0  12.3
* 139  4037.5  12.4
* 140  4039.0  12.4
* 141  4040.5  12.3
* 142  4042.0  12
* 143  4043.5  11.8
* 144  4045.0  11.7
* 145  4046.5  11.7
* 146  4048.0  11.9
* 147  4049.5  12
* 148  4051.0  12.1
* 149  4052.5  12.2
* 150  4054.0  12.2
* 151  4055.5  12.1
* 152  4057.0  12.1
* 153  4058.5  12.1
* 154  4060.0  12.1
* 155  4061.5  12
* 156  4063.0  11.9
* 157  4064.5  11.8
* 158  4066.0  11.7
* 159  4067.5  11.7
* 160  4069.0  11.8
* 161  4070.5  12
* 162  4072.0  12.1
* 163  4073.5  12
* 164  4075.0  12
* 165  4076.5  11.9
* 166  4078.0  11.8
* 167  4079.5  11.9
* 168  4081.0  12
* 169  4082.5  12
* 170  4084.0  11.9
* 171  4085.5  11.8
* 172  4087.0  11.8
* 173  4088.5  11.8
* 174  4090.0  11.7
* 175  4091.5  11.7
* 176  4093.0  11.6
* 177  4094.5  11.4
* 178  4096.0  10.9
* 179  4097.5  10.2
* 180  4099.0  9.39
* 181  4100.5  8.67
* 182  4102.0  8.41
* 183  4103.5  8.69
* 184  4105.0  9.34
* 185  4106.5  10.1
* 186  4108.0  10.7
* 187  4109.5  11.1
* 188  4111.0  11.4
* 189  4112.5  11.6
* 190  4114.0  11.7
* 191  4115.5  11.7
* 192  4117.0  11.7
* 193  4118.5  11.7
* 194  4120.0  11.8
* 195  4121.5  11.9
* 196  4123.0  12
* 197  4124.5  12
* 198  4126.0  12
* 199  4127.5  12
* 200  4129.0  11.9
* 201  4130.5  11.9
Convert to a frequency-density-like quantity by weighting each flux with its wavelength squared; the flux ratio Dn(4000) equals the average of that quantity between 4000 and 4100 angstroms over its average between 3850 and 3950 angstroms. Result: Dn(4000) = 1.2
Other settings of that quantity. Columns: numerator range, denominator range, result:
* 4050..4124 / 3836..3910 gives 1.19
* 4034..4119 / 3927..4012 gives 1.19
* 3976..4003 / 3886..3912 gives 1.17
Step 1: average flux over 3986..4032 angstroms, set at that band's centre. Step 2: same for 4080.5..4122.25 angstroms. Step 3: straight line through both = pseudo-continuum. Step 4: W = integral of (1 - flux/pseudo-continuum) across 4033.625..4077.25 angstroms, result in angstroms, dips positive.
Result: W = -2.1 angstroms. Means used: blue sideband 11.9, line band 12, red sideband 11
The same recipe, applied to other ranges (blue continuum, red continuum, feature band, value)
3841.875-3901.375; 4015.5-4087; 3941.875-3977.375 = 5.18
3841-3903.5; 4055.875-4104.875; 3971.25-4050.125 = -3.33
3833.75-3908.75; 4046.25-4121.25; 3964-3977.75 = 4.22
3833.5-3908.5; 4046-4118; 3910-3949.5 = 3.57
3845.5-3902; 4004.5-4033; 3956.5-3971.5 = 3.97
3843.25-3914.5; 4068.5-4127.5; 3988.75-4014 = -1.52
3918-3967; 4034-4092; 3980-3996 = -1.81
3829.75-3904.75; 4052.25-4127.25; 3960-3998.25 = 3.20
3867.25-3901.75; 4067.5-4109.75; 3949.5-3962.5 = -0.75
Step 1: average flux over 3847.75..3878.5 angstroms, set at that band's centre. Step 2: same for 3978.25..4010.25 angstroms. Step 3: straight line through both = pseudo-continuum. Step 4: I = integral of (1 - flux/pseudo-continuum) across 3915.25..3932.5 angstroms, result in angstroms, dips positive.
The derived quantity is 2.6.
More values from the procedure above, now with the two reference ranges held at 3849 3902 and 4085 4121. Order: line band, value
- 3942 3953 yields -0.5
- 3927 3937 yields 3.7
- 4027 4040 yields -1.7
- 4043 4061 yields -1.9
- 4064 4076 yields -1.1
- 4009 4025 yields -1.7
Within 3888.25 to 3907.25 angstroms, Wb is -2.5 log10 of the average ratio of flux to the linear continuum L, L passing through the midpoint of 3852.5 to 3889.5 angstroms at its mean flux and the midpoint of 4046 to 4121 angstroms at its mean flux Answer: 0.07 mag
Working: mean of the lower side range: 10.9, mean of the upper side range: 11.4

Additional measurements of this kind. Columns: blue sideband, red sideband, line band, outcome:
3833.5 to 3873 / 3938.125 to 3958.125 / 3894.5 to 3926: -0.02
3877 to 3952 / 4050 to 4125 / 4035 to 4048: -0.09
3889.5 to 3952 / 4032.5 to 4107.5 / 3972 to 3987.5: 0.00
